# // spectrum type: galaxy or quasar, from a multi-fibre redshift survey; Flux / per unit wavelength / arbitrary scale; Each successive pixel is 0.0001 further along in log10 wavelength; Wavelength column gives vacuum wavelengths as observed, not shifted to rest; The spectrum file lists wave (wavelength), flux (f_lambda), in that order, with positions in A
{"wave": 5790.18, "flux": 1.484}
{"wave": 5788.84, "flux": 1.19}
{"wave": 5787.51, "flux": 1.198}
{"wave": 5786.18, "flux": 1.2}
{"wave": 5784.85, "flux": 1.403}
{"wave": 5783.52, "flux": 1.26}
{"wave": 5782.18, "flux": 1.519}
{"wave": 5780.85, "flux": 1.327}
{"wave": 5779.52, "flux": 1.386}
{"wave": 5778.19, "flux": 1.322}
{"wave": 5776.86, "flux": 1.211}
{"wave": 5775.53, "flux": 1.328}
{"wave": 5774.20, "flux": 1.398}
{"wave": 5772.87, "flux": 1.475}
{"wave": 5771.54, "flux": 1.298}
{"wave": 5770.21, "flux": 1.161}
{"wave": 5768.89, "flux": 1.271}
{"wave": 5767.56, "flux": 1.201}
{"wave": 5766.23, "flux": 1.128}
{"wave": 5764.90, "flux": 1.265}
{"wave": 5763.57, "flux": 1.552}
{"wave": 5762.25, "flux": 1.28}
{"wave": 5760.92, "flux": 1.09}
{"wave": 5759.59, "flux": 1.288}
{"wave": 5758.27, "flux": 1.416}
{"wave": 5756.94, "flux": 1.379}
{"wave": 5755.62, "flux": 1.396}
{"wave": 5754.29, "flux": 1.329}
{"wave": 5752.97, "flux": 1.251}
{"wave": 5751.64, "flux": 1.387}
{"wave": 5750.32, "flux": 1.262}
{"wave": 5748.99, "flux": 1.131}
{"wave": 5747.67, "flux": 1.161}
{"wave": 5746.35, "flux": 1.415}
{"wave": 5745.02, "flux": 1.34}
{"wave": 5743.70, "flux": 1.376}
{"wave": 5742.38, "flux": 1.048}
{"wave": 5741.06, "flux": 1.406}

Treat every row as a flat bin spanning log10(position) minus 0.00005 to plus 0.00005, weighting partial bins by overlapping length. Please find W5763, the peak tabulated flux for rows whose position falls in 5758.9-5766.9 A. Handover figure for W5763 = 1.552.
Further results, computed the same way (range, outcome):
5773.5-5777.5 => 1.398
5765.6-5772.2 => 1.298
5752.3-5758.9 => 1.416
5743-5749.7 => 1.415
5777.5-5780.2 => 1.386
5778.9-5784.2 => 1.519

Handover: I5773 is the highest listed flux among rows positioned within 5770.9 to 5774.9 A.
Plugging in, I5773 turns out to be 1.475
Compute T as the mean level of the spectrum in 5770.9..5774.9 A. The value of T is 1.39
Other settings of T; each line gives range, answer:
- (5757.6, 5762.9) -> 1.27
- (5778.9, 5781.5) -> 1.36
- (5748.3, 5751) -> 1.2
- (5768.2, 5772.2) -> 1.24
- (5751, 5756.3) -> 1.34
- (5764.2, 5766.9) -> 1.2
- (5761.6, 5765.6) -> 1.36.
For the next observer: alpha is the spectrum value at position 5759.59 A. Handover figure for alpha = 1.288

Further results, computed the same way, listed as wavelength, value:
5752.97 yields 1.251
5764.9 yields 1.265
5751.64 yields 1.387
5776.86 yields 1.211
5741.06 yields 1.406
